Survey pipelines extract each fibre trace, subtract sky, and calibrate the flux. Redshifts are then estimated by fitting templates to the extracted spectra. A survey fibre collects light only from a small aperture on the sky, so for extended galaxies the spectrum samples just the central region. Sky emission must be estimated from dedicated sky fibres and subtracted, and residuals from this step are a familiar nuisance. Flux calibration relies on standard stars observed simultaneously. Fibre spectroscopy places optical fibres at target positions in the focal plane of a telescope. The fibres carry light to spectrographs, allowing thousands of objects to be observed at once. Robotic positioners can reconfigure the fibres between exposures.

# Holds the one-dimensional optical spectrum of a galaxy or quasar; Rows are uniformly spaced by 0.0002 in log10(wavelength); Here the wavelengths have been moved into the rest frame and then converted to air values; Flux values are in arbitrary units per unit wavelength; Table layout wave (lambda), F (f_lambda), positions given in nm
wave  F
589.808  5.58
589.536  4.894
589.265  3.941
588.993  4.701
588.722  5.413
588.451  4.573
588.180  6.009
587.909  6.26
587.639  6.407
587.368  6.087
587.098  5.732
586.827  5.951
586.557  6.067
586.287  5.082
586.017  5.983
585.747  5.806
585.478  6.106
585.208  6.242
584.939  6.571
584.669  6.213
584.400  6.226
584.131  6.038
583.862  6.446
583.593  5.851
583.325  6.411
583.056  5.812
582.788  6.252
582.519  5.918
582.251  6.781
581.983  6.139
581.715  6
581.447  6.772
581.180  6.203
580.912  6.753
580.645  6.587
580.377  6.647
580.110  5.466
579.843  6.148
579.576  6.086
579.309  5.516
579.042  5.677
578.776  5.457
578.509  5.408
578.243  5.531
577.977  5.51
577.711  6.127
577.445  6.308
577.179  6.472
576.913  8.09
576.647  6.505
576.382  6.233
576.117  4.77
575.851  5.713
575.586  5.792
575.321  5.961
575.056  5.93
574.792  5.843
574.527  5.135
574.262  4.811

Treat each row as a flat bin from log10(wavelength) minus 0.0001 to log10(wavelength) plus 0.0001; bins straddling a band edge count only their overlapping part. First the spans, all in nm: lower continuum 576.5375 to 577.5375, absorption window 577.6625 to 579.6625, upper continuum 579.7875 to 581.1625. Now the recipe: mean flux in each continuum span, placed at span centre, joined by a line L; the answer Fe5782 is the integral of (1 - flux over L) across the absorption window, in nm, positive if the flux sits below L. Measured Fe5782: 0.29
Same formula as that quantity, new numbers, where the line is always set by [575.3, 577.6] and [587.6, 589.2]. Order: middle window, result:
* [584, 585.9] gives -0.17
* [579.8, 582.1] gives -0.15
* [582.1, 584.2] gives -0.15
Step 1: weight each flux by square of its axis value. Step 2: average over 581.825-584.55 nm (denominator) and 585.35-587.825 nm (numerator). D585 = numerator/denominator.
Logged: 0.97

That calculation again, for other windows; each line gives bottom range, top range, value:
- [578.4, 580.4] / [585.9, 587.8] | 1.05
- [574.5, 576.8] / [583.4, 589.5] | 1.03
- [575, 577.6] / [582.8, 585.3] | 1.03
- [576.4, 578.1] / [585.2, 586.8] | 0.93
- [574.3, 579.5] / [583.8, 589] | 1.04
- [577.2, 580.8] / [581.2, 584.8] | 1.07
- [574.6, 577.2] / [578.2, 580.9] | 0.98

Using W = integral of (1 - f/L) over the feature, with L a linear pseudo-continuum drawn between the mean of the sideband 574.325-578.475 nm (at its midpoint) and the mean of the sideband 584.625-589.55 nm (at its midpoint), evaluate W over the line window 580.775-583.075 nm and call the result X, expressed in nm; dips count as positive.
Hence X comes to -0.19 nm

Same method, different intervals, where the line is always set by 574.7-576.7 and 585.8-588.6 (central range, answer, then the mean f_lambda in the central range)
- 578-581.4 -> -0.09 nm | 5.96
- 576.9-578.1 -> -0.11 nm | 6.35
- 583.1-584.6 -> -0.09 nm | 6.17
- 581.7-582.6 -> -0.07 nm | 6.26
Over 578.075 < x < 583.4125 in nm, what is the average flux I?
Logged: 6.07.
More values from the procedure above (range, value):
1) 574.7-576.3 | 5.68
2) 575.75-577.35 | 6.31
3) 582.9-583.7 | 6.04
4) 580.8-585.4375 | 6.27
